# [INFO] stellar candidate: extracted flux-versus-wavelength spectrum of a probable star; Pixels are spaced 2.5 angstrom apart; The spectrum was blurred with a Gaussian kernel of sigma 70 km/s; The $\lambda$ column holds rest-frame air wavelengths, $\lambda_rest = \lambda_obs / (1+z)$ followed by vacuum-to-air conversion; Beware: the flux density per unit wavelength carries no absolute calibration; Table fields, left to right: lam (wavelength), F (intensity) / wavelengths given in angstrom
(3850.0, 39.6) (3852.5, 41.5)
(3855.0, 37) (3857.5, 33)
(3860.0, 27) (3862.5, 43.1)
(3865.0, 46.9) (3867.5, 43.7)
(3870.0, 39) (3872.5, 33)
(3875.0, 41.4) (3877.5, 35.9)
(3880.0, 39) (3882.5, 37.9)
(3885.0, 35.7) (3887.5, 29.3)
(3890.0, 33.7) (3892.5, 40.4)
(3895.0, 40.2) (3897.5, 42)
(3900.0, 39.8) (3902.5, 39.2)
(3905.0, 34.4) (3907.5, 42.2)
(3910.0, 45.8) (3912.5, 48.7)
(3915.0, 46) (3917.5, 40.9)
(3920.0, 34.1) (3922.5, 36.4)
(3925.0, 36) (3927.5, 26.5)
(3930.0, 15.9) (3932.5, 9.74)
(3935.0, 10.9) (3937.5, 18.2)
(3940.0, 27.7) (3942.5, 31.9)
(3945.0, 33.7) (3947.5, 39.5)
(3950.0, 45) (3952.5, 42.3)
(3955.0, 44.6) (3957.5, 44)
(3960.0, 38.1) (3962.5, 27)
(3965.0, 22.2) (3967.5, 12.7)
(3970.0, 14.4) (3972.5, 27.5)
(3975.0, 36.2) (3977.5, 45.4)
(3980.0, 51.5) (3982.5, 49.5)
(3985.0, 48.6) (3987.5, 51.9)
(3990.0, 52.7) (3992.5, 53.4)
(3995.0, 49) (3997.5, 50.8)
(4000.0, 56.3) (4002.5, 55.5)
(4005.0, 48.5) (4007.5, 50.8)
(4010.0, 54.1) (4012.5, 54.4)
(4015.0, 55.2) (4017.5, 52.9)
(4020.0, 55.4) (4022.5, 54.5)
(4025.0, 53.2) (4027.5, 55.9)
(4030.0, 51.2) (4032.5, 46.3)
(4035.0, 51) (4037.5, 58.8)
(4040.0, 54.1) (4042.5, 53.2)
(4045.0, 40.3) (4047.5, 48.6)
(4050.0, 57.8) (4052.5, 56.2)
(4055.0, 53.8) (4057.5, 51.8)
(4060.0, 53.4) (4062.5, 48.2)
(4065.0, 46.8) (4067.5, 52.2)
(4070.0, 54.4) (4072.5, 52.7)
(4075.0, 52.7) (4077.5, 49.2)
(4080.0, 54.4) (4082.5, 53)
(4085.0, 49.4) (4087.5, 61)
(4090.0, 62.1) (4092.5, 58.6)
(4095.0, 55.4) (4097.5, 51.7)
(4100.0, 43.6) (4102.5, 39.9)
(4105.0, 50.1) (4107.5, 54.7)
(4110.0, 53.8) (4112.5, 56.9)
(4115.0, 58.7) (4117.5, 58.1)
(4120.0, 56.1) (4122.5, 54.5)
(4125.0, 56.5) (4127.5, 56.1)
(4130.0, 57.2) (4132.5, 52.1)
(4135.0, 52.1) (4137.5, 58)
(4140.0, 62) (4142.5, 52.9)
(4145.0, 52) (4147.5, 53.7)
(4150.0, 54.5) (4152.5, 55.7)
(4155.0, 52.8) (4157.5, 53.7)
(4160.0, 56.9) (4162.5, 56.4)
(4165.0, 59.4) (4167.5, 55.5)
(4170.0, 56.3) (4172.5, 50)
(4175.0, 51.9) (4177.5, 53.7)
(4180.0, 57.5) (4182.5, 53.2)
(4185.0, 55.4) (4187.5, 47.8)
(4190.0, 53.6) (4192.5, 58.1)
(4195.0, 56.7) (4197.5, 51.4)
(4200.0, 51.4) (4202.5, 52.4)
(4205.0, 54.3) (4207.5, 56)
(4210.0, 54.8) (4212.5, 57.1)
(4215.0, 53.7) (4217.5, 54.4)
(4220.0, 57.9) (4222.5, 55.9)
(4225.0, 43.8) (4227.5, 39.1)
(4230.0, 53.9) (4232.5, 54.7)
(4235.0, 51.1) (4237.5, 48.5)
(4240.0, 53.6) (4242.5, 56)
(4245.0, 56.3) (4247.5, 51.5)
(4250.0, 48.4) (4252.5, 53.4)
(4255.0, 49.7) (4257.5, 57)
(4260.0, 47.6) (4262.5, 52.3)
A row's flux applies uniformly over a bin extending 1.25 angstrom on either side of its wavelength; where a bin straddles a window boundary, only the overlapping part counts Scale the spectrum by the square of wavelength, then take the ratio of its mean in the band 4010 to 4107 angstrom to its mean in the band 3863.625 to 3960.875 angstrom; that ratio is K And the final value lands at 1.56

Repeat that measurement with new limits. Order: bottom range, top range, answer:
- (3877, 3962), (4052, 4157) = 1.67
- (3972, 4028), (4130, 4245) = 1.16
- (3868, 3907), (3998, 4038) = 1.51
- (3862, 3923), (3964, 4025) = 1.23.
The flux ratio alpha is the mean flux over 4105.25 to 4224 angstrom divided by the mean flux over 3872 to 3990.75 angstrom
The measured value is 1.5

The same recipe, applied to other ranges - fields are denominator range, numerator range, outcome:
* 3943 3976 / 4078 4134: 1.65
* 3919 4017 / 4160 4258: 1.38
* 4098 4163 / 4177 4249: 0.98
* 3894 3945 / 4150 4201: 1.63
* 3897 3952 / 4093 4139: 1.59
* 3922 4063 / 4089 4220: 1.26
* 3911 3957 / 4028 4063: 1.58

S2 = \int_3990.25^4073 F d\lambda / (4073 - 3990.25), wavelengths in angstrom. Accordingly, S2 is 52.4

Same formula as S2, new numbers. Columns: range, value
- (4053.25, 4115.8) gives 52.7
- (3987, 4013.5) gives 52.5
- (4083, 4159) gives 54.5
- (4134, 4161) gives 54.9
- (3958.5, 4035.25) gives 45.9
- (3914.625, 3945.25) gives 27.6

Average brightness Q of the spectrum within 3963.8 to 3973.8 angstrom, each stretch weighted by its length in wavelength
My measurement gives 19.3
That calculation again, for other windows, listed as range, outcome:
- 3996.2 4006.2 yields 52.8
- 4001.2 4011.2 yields 52.2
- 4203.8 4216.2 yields 55.2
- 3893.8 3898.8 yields 41.1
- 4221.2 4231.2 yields 48.2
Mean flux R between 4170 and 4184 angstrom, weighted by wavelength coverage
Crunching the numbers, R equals 53.6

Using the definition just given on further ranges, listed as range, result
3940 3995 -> 38.7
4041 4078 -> 51.5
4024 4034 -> 51.6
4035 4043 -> 54.9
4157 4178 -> 55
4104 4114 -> 54.1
